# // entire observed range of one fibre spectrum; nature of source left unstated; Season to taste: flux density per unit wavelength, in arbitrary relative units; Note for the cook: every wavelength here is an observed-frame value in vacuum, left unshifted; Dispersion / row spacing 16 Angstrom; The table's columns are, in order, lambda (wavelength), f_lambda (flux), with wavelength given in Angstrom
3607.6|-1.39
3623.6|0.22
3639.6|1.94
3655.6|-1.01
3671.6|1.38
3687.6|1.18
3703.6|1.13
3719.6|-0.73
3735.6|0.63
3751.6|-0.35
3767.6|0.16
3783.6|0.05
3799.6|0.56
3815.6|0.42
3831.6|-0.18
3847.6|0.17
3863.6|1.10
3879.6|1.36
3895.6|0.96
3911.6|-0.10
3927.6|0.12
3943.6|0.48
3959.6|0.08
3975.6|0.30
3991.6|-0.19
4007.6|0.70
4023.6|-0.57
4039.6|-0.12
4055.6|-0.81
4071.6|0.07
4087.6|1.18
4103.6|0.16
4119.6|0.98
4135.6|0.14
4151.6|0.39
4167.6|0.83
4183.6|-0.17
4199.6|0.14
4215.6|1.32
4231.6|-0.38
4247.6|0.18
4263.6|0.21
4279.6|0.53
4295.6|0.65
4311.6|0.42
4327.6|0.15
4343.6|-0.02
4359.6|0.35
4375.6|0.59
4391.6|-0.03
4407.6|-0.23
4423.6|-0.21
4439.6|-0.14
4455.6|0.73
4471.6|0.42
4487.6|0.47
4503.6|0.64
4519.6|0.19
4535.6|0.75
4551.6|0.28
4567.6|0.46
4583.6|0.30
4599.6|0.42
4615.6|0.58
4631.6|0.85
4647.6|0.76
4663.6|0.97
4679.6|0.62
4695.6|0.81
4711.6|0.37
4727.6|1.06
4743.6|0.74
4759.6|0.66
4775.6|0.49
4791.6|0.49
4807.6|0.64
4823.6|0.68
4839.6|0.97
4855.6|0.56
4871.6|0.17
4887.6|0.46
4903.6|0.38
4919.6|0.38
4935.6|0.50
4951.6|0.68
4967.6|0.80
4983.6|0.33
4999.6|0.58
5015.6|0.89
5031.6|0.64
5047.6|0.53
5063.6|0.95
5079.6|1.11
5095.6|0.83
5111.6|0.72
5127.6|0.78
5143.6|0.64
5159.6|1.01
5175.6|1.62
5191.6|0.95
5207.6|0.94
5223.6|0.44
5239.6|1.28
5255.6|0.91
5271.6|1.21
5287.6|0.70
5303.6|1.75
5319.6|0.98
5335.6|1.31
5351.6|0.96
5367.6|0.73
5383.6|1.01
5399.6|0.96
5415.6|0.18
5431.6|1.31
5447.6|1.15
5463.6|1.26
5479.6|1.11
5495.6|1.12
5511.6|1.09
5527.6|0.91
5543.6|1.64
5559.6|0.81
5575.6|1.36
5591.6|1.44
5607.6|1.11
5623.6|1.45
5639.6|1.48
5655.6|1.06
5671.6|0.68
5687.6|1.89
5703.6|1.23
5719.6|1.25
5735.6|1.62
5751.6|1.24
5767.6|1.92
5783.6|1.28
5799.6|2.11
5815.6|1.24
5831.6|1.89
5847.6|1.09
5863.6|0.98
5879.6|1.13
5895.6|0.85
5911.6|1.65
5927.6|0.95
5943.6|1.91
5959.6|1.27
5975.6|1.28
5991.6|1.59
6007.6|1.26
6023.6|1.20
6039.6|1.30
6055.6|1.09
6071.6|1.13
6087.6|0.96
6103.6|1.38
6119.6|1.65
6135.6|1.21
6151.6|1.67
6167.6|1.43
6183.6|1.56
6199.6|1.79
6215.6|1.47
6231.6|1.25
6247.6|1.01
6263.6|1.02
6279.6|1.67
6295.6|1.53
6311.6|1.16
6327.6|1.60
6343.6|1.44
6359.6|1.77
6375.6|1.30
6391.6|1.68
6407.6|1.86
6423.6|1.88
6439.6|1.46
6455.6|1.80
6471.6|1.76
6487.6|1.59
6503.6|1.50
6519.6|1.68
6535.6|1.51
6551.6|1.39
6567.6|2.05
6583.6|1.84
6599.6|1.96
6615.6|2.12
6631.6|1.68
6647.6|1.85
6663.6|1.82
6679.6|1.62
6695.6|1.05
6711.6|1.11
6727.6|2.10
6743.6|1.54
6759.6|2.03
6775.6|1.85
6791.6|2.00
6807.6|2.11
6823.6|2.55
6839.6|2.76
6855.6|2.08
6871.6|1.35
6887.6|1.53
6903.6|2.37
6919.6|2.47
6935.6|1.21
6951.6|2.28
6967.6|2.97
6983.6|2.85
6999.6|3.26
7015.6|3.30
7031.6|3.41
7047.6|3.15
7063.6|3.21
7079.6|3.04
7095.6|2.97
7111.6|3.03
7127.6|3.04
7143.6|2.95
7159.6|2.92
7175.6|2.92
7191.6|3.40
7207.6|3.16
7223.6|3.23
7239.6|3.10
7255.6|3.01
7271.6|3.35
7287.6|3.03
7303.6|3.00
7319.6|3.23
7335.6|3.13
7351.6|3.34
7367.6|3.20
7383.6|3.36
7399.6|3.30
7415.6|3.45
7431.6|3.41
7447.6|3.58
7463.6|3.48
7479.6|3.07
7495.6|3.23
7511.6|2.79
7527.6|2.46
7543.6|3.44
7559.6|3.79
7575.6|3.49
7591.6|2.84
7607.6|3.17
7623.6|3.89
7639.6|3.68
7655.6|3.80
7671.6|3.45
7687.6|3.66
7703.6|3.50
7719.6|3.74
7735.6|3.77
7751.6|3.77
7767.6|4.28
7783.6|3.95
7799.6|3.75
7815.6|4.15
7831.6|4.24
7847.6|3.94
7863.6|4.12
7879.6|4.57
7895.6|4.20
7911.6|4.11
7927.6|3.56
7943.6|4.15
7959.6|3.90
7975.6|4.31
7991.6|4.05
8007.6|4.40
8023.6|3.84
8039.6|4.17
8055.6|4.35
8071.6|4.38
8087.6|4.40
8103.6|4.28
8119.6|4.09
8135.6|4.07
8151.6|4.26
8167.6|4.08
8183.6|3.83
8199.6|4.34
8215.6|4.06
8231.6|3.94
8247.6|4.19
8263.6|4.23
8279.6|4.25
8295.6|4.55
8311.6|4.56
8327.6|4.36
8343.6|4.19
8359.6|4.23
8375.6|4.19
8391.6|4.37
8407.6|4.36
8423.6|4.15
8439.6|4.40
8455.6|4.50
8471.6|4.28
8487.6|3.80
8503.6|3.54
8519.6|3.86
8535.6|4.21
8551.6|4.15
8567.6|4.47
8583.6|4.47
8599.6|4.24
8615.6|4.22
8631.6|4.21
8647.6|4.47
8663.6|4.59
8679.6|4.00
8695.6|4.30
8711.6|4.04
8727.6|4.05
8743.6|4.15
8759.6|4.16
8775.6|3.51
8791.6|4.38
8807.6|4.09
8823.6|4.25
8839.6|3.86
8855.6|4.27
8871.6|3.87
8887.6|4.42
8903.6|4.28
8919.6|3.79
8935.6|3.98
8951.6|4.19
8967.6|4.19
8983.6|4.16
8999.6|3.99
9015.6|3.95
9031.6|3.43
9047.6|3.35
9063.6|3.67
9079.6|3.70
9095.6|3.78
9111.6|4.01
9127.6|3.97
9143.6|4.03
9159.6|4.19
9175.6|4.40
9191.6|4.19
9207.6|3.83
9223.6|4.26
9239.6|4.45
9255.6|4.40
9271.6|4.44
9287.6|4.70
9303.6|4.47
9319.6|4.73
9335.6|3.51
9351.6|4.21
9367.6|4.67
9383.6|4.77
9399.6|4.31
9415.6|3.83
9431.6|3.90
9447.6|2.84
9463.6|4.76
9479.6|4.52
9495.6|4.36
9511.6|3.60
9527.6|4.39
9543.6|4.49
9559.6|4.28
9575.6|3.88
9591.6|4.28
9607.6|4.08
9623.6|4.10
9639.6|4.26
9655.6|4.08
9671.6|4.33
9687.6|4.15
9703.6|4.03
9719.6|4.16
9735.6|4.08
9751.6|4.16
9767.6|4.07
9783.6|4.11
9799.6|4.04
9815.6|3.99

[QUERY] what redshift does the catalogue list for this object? 0.748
